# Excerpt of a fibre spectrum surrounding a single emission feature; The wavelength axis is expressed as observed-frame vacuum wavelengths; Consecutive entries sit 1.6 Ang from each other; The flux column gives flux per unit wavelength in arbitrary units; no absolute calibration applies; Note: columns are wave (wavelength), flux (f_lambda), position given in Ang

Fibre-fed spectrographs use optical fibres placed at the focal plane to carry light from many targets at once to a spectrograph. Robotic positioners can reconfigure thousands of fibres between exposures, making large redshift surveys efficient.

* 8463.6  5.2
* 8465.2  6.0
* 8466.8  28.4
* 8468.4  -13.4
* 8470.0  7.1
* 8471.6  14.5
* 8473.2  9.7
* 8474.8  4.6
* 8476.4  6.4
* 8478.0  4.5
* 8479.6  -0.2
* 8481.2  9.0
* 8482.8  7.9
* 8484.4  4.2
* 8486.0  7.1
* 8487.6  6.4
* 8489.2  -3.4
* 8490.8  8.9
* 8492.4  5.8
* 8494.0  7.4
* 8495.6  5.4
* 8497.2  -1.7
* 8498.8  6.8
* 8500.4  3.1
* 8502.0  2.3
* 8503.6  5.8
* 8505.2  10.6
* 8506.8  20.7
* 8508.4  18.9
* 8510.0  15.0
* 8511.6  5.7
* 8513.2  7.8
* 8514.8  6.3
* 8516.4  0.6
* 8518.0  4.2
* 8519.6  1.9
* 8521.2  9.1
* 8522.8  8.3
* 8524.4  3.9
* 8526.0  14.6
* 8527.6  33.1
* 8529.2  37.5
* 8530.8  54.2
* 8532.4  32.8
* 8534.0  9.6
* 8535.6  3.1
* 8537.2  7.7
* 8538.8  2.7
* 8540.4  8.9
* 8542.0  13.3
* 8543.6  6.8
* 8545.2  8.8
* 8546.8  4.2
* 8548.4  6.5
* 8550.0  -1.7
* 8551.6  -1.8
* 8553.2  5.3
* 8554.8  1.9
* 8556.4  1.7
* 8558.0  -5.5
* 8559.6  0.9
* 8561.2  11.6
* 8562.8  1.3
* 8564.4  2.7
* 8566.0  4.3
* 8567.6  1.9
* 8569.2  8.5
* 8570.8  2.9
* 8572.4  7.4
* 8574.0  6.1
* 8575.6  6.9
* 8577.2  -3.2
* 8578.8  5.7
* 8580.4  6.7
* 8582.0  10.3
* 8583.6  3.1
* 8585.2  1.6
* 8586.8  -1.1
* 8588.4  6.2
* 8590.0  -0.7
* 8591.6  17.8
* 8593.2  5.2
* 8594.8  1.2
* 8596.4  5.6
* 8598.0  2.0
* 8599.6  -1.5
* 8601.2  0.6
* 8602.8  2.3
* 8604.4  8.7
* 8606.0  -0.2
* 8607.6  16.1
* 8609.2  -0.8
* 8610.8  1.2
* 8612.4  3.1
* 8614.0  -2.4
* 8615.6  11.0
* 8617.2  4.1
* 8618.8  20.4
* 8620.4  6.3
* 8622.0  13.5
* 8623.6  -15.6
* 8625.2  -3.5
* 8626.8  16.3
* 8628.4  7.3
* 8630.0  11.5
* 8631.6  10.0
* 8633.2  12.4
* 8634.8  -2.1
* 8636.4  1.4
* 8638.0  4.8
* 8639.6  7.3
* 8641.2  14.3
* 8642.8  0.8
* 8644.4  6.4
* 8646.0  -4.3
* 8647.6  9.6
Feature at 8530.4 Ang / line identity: [O III] 5007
